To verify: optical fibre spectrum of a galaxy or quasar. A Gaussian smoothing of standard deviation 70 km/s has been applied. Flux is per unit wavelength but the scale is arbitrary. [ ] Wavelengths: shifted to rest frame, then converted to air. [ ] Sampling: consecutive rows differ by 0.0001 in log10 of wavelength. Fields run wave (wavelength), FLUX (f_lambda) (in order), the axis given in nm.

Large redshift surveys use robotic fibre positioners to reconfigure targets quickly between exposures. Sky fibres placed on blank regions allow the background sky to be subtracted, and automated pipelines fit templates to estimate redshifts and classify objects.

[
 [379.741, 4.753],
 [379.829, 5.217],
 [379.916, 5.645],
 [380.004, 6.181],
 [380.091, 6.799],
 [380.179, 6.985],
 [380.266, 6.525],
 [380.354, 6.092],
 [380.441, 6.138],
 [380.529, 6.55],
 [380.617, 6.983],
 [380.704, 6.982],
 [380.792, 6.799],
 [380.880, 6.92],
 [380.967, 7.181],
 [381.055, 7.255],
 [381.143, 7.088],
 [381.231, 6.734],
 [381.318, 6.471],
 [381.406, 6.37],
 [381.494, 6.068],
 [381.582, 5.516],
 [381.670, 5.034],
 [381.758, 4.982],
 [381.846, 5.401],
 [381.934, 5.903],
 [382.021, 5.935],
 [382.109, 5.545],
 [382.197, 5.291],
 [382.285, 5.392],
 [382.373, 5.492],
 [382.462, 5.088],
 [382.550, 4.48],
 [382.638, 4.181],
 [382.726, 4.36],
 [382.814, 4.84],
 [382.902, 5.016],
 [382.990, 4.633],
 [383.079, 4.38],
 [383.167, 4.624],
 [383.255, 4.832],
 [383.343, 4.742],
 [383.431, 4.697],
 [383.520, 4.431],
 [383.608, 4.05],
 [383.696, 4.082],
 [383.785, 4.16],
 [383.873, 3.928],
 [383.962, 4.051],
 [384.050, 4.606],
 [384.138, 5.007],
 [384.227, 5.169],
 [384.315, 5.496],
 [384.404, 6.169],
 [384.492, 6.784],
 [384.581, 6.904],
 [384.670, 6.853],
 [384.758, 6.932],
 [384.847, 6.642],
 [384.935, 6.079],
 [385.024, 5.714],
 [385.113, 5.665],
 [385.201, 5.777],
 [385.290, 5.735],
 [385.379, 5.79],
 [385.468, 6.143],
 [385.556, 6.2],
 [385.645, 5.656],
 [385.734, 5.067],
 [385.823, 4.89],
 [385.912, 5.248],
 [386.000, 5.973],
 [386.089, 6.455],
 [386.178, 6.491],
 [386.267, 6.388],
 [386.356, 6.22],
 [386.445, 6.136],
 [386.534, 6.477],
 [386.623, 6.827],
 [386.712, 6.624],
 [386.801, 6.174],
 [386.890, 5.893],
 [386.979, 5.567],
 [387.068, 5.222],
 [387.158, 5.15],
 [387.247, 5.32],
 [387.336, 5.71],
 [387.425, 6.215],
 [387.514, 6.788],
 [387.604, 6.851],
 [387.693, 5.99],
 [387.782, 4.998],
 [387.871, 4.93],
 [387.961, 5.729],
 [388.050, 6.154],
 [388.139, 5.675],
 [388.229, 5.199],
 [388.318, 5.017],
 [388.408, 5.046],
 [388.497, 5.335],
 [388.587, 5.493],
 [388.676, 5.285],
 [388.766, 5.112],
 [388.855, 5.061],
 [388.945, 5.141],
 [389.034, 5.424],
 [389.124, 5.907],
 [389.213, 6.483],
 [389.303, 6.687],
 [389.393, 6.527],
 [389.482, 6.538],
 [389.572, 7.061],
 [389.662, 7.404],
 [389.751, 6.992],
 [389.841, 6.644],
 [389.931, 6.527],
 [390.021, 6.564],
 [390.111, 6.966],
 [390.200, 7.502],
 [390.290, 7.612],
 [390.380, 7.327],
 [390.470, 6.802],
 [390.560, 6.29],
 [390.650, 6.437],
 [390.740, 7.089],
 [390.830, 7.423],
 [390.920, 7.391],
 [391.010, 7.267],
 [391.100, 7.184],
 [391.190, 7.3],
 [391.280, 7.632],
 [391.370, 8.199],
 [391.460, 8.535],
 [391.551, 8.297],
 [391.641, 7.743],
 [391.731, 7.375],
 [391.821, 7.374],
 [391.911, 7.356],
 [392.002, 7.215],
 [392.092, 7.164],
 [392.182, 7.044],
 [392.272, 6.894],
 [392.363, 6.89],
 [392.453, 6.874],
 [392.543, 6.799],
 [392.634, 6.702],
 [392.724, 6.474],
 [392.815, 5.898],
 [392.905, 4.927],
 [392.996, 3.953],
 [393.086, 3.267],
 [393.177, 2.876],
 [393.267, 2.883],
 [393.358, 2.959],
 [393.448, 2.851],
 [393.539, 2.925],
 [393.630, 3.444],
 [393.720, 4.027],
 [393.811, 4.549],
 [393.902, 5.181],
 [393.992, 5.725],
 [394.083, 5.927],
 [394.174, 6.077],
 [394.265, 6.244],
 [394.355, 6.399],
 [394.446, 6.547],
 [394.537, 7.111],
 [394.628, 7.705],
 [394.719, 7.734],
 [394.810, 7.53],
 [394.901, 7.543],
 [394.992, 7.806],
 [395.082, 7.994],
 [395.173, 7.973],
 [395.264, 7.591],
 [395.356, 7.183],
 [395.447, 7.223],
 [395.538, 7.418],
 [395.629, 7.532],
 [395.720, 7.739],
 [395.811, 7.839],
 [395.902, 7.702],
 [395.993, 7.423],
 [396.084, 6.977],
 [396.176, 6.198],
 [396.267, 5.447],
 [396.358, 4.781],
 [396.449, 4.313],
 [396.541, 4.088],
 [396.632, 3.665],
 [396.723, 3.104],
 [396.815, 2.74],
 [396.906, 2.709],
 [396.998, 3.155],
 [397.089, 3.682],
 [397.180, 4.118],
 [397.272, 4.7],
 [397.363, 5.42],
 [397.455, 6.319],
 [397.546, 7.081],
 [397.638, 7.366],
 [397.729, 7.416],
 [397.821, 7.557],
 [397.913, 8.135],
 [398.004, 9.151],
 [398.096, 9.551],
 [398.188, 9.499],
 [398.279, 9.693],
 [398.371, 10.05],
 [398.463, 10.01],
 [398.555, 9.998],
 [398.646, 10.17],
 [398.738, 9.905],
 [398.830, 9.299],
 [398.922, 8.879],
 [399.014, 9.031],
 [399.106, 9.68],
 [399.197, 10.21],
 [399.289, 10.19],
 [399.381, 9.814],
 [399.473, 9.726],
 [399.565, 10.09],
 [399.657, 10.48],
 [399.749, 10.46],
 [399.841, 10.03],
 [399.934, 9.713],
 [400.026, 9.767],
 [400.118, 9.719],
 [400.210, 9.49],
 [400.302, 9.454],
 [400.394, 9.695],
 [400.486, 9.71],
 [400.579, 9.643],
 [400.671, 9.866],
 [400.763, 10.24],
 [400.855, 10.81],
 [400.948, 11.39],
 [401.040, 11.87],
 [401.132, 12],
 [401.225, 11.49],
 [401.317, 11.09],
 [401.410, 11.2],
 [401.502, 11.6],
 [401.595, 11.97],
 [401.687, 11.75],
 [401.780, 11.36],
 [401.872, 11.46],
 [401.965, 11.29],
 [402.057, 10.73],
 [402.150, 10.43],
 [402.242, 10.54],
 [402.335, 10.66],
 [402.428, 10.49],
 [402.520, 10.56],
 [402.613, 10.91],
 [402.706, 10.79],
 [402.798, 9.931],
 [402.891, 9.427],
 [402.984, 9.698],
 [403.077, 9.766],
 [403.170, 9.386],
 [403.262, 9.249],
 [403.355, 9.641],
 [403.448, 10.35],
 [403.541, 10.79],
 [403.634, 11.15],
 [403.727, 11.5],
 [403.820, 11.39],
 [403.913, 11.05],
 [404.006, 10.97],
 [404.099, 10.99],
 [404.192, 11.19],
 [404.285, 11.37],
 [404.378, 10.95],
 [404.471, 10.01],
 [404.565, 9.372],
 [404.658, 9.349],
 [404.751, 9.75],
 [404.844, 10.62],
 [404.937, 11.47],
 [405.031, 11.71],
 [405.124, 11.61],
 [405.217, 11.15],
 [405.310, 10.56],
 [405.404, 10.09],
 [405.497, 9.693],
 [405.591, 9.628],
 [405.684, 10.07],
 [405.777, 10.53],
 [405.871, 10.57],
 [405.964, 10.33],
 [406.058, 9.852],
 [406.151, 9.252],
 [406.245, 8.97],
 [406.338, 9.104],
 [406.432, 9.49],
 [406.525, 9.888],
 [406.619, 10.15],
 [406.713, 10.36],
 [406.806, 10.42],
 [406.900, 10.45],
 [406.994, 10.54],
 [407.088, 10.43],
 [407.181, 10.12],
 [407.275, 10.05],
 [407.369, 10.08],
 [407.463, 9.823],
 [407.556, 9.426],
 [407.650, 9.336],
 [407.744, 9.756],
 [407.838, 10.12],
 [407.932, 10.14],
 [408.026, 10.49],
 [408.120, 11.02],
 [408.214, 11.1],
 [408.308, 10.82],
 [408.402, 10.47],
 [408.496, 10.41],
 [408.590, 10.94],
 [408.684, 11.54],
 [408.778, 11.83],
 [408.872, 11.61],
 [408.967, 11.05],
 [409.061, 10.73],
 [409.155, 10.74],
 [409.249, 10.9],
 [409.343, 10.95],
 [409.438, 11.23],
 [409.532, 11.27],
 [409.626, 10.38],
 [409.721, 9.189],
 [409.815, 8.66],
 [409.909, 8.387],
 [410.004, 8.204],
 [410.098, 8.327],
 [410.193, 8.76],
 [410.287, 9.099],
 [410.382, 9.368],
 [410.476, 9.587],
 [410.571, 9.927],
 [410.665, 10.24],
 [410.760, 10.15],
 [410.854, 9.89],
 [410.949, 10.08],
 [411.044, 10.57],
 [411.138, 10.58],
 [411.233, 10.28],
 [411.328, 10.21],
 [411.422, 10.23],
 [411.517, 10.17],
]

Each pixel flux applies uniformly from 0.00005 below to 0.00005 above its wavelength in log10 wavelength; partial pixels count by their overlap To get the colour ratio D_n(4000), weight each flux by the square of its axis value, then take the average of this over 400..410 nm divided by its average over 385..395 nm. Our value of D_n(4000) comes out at 1.8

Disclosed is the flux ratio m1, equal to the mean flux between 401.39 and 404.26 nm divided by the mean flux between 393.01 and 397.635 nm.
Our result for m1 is 1.92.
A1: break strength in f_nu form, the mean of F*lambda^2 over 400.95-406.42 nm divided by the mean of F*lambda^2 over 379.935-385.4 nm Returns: 2.09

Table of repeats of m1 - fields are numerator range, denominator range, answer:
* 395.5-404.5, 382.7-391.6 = 1.53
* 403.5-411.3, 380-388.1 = 1.79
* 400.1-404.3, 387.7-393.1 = 1.64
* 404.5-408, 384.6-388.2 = 1.70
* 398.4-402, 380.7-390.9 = 1.78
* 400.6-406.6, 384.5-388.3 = 1.77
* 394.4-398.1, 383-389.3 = 1.14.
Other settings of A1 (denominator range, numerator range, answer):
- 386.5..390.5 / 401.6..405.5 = 1.88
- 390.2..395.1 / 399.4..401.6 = 1.71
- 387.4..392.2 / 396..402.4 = 1.40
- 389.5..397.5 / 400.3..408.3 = 1.78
